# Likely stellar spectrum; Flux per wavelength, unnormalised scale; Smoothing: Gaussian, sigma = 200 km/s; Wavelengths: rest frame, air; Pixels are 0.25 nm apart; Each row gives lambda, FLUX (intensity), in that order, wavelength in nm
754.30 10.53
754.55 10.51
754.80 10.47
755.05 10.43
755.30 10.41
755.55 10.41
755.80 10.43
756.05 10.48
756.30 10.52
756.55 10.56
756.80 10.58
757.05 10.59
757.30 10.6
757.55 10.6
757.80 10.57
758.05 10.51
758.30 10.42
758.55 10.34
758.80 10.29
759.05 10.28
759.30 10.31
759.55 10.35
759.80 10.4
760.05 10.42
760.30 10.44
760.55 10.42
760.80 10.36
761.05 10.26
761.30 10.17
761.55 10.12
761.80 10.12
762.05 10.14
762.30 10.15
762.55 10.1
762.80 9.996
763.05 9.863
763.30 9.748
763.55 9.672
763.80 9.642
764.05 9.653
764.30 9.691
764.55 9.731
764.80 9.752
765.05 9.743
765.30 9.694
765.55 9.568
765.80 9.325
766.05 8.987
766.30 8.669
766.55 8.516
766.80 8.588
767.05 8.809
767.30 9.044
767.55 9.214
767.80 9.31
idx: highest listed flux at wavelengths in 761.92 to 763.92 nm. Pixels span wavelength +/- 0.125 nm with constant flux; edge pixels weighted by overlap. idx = 10.15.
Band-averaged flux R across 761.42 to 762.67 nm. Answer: 10.1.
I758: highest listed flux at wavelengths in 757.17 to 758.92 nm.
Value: 10.6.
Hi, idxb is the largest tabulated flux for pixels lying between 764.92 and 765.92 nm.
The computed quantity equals 9.743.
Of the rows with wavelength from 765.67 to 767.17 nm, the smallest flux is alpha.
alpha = 8.516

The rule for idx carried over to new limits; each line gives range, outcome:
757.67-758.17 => 10.57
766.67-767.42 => 9.044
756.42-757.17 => 10.59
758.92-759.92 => 10.4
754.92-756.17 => 10.48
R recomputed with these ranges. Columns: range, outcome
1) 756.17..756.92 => 10.6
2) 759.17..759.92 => 10.4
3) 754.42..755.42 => 10.5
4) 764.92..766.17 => 9.47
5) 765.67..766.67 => 8.88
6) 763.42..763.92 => 9.66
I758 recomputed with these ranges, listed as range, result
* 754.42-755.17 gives 10.51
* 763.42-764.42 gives 9.691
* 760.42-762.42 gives 10.42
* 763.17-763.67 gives 9.748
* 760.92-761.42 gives 10.26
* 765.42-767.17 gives 9.568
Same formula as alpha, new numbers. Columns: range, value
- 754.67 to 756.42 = 10.41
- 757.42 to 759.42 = 10.28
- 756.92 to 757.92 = 10.57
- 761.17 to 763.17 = 9.863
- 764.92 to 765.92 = 9.325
